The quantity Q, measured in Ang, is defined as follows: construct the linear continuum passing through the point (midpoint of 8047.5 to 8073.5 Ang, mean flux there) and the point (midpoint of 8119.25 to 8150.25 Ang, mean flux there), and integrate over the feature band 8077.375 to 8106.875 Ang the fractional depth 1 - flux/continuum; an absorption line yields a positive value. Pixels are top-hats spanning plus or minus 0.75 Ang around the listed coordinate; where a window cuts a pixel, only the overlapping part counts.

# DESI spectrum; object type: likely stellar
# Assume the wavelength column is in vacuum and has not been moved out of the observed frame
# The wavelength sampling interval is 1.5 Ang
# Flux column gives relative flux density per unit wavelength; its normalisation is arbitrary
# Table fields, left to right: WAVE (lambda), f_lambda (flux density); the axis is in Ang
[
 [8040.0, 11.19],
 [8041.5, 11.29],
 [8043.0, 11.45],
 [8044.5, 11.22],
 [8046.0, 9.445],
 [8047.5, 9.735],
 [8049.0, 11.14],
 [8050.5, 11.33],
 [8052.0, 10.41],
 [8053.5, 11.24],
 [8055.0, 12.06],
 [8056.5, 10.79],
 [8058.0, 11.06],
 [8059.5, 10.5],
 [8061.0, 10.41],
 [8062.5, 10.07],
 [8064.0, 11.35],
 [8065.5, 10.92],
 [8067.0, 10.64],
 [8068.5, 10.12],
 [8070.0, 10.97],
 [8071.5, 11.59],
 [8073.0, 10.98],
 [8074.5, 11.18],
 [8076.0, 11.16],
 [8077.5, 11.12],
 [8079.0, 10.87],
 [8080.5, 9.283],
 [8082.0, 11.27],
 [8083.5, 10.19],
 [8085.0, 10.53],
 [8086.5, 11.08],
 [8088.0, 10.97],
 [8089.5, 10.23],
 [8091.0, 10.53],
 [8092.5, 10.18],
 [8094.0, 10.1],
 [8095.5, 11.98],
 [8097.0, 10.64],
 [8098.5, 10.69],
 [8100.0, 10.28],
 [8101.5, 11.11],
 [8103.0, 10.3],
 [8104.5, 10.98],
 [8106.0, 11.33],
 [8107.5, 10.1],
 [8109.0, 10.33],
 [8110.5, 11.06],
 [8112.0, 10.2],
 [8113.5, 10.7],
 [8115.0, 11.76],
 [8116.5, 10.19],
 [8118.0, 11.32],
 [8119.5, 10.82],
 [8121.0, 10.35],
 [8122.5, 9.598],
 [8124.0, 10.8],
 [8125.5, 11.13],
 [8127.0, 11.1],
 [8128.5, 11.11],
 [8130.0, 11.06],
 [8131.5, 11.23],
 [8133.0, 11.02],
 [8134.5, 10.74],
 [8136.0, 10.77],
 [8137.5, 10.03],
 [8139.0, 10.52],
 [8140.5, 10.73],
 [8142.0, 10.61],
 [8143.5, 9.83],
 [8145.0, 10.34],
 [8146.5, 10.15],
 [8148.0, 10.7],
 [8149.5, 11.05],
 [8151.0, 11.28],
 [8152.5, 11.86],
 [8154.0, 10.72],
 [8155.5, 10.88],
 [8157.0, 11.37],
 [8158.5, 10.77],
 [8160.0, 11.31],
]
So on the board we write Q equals 0.3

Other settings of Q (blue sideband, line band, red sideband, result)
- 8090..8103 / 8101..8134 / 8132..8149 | -0.65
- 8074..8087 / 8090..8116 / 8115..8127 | 0.01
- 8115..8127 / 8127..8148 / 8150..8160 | 0.53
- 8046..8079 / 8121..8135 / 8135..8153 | -0.21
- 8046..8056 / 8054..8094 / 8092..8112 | 0.09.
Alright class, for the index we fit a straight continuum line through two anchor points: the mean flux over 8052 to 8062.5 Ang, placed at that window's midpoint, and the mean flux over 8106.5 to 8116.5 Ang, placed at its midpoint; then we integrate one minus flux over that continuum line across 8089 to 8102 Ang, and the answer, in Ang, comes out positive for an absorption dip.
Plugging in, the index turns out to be 0.1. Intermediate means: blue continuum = 10.9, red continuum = 10.7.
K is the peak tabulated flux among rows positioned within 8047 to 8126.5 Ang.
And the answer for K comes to 12.06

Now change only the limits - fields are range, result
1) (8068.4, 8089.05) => 11.59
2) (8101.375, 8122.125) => 11.76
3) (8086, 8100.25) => 11.98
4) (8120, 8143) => 11.23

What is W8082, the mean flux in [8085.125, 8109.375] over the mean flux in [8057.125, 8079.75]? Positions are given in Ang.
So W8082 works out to 1.0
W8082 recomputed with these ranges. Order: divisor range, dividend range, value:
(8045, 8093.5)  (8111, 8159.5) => 1.00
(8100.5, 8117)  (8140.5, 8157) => 1.00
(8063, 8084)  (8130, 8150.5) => 0.98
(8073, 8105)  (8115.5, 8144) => 1.00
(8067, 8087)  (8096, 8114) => 0.99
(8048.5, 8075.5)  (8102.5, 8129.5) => 0.98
